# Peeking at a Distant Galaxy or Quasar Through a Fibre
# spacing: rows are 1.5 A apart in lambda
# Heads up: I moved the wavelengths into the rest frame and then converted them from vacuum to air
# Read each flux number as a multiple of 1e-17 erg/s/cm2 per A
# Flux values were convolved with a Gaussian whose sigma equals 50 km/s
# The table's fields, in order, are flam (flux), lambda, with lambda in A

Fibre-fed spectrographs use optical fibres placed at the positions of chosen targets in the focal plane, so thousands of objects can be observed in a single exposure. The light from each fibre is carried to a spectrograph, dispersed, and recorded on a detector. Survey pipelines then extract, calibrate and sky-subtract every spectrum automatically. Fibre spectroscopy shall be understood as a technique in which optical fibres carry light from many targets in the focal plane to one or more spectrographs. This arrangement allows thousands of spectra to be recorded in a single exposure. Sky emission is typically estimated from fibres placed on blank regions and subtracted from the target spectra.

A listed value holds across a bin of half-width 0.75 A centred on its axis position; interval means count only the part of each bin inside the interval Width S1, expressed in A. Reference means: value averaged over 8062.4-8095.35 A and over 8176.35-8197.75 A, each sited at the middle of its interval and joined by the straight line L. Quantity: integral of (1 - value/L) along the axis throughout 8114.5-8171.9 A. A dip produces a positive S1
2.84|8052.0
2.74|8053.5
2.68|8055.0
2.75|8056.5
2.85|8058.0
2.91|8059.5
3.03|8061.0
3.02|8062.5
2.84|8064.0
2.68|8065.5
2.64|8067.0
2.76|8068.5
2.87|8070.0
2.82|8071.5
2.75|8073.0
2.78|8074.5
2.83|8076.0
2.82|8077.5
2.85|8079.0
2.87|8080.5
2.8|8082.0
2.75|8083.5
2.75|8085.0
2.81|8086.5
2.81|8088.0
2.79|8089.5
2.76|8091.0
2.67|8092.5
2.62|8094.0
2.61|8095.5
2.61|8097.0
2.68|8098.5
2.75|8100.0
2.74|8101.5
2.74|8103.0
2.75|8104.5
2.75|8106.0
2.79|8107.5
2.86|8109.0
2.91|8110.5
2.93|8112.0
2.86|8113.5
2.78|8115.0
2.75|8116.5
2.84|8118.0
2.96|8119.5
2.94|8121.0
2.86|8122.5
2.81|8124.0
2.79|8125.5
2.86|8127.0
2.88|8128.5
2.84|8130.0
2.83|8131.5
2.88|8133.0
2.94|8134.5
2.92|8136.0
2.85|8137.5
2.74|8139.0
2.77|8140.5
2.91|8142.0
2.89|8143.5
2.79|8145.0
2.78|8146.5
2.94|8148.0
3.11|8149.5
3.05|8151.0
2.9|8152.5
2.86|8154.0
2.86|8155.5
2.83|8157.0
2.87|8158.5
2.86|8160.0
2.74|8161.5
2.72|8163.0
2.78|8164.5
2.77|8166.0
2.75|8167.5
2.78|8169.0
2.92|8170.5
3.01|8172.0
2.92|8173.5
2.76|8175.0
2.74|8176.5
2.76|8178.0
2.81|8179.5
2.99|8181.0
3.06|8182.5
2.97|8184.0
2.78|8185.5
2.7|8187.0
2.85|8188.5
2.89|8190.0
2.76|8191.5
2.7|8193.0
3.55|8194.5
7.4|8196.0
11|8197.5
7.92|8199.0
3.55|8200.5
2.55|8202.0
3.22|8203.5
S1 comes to 7.1 A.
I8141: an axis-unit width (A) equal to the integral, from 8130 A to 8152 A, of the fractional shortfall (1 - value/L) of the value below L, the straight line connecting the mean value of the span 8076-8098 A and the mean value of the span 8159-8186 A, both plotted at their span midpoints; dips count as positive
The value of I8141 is -0.6 A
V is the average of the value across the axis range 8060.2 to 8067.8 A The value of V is 2.84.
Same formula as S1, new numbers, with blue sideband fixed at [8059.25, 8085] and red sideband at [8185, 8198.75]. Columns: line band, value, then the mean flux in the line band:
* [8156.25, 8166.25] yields 3.07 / 2.8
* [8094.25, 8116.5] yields 3.46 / 2.76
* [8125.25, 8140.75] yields 3.39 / 2.85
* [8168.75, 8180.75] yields 3.90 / 2.85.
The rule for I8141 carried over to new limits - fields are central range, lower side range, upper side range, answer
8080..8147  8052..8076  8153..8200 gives 6.0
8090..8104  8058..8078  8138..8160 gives 0.8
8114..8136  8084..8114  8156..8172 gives -0.6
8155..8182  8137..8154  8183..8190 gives 0.3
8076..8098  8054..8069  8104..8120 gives 0.6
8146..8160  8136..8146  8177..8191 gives -0.3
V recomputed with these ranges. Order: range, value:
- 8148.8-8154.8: 2.98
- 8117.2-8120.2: 2.9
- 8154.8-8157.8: 2.85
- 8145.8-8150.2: 2.94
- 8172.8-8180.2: 2.8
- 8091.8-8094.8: 2.64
